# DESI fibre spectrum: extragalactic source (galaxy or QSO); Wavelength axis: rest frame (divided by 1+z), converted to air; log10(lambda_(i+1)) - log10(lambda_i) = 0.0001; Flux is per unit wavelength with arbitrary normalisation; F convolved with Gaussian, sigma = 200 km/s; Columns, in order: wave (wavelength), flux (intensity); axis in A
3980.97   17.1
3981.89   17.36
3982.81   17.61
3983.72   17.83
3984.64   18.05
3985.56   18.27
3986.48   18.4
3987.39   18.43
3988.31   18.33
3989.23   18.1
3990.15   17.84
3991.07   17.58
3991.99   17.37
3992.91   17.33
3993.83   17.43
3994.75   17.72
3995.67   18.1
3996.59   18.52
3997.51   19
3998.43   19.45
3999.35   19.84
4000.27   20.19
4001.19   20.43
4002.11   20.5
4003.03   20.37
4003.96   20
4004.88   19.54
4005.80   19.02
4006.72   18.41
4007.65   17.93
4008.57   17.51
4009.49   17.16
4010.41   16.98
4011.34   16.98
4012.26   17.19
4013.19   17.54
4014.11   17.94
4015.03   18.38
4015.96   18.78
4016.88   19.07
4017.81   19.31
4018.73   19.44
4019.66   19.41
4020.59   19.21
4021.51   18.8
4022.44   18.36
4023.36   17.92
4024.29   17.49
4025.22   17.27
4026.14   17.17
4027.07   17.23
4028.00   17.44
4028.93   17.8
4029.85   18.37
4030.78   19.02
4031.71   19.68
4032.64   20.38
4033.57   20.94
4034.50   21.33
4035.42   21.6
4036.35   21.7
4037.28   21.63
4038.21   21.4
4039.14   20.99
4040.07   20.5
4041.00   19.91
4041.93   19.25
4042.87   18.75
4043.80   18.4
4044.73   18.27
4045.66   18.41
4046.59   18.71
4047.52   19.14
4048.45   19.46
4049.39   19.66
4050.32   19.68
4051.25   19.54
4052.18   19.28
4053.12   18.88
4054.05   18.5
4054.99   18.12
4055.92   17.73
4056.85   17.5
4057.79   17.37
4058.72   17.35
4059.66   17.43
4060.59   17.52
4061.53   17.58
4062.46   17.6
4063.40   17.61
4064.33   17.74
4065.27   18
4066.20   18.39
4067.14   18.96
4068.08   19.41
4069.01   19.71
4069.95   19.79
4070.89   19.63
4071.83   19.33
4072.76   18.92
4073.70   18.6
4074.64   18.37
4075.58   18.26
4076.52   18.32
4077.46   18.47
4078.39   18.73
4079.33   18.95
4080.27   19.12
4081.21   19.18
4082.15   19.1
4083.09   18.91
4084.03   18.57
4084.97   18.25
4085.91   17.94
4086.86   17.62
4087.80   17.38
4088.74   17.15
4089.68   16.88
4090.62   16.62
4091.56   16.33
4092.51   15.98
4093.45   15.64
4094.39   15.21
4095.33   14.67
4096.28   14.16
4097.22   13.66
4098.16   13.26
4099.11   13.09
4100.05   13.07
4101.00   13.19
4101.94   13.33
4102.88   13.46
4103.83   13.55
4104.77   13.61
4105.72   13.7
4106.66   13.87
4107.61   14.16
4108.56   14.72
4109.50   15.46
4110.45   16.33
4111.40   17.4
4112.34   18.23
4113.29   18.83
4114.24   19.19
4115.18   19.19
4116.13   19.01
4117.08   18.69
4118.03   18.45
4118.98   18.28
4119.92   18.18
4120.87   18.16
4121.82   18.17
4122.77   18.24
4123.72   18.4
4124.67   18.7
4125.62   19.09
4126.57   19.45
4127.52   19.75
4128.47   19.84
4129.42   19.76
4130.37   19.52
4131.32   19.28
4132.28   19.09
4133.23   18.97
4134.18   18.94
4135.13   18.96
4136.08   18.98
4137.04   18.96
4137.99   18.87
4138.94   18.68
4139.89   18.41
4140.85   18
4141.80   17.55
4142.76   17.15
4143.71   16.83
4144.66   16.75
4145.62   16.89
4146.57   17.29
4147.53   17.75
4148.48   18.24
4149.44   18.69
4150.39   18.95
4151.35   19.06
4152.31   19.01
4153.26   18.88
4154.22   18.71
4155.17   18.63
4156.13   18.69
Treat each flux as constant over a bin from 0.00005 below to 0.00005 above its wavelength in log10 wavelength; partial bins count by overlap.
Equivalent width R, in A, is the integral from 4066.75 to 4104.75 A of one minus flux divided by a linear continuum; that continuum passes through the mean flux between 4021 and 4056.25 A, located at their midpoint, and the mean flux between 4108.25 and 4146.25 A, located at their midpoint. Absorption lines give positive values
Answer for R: 3.61 A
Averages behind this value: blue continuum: 19.2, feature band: 17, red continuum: 18.3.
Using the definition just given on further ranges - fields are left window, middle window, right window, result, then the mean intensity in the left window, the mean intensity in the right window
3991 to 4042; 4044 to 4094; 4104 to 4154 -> 0.6 A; 18.9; 18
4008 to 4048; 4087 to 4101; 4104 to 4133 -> 2.2 A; 18.9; 17.8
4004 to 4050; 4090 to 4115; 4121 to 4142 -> 5.0 A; 18.9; 18.9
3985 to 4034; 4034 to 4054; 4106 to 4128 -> -1.7 A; 18.5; 17.8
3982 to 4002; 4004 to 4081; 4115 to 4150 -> -1.3 A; 18.4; 18.5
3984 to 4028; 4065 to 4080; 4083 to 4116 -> -2.1 A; 18.4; 15.8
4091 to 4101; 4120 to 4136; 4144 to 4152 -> -2.3 A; 14.5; 17.9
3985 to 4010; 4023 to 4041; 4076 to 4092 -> -1.1 A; 18.6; 18.1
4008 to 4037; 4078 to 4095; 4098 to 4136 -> 0.0 A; 18.6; 17.2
